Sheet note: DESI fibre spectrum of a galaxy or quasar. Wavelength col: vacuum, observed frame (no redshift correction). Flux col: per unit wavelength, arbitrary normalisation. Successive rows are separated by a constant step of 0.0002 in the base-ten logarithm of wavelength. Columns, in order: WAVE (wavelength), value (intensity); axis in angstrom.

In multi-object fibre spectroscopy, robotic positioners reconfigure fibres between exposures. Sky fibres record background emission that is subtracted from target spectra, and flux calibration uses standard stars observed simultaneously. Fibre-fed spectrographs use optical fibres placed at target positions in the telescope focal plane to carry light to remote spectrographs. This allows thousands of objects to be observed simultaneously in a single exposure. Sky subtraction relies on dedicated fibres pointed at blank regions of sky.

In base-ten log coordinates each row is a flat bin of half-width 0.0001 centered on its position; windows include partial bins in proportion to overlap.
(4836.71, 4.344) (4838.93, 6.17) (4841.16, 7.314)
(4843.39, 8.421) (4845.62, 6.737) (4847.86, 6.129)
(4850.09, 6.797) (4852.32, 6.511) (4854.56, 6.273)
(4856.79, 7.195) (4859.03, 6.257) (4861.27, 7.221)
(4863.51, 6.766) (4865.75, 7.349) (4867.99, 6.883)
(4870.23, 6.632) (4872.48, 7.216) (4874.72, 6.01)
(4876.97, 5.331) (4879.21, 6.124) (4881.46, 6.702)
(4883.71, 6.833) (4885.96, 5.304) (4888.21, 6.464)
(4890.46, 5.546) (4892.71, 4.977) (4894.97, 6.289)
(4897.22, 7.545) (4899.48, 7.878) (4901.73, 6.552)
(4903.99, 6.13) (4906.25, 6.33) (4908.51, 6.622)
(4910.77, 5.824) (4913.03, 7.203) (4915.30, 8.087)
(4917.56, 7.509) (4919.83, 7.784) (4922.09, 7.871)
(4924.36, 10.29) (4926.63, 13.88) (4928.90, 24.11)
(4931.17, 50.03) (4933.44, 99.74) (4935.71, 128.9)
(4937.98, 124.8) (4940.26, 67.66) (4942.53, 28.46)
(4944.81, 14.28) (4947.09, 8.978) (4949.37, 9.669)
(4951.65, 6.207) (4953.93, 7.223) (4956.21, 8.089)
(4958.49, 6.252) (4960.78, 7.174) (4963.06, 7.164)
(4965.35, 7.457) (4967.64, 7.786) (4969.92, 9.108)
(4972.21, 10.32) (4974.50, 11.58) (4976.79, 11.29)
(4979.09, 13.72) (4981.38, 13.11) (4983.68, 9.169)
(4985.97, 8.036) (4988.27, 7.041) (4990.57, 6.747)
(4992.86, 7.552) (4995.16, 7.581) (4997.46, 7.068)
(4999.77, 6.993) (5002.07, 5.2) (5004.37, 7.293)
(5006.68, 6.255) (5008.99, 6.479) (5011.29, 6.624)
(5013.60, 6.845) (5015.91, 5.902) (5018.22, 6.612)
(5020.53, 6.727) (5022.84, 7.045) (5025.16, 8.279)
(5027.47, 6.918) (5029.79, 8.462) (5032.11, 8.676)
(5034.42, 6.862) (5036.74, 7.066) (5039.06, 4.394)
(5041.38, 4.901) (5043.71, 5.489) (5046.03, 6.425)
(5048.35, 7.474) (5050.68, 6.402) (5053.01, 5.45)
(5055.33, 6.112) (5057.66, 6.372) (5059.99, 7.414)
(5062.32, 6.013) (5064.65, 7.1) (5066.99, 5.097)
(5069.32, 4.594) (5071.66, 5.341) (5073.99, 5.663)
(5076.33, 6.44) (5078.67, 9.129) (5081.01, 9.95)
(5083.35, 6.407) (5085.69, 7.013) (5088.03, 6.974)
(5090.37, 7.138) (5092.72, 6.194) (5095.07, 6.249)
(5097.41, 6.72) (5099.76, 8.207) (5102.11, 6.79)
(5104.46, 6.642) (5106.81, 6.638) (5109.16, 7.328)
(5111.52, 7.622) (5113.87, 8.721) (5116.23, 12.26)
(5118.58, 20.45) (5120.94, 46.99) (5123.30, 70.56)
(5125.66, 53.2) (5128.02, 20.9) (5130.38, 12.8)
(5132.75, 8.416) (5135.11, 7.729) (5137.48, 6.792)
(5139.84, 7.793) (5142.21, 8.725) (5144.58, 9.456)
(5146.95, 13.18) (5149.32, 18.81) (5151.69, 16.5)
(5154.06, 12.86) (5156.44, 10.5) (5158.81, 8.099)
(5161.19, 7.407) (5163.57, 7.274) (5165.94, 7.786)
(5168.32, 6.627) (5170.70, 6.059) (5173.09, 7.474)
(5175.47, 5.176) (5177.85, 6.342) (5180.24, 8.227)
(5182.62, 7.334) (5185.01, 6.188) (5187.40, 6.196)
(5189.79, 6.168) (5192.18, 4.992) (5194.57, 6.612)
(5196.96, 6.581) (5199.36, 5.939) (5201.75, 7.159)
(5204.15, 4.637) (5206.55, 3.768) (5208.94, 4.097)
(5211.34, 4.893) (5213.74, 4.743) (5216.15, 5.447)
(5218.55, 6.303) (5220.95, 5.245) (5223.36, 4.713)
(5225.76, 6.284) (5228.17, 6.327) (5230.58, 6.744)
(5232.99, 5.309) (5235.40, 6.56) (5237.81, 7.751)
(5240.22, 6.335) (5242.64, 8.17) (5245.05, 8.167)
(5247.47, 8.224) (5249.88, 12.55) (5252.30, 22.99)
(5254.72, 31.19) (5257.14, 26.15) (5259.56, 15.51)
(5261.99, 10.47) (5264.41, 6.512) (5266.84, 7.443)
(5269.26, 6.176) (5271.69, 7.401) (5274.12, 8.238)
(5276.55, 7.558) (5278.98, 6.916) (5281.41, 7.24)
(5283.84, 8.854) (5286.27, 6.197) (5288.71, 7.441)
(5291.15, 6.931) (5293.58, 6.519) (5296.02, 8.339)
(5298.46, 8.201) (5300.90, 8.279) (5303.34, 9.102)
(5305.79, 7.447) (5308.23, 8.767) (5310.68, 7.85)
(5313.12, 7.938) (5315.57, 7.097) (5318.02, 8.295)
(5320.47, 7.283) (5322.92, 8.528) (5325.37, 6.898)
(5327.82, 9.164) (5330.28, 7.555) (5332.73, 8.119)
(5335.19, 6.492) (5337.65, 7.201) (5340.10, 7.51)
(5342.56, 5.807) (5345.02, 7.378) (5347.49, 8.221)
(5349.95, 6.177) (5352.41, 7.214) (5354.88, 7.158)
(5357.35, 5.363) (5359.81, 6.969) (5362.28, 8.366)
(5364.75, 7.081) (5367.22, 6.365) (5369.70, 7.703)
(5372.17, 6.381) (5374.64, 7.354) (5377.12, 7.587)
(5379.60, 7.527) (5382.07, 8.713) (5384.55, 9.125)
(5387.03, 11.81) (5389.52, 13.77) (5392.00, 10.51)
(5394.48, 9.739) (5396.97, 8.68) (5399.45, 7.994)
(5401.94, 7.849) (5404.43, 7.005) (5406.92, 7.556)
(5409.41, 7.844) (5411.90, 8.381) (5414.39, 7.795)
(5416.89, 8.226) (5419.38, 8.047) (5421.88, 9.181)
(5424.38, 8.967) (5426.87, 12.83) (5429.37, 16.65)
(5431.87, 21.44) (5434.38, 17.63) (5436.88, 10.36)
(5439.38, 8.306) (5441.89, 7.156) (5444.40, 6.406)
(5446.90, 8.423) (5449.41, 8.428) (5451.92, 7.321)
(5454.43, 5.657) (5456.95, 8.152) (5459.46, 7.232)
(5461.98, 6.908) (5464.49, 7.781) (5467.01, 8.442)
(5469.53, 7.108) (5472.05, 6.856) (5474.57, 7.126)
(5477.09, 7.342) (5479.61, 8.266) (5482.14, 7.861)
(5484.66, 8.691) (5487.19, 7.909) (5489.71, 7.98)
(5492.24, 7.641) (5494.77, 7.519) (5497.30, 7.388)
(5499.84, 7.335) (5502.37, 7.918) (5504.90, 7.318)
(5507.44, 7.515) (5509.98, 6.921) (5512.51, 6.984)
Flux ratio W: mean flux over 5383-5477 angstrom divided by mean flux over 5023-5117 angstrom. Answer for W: 1.3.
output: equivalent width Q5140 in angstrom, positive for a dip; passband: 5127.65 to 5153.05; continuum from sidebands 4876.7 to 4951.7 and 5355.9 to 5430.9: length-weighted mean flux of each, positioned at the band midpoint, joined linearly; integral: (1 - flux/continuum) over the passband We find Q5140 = 6.5 angstrom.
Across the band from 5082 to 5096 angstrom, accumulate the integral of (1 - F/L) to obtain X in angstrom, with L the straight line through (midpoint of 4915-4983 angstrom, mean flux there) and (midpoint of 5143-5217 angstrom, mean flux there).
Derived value 7.5 angstrom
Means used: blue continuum 24.7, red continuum 7.64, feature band 6.71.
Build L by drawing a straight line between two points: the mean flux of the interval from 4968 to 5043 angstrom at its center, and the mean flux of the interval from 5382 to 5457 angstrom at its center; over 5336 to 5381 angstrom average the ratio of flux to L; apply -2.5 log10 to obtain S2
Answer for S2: 0.312 mag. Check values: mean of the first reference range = 7.79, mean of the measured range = 7.08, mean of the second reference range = 9.71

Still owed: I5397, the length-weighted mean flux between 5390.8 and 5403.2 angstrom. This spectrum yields 8.95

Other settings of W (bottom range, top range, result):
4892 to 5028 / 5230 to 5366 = 0.55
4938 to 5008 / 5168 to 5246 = 0.47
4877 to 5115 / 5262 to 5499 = 0.69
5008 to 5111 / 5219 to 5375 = 1.26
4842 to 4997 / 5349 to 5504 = 0.58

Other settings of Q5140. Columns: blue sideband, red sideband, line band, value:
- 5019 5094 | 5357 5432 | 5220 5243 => 4.6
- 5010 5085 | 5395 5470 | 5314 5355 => 5.2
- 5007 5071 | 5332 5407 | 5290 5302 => -0.1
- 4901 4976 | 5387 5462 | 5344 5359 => 6.0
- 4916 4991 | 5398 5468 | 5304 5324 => 7.5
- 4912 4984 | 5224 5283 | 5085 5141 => 3.7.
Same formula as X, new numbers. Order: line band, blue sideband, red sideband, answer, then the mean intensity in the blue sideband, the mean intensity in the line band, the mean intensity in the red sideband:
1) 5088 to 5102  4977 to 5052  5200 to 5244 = -0.3 angstrom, 7.33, 6.9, 5.82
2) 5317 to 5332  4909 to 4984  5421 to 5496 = 5.6 angstrom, 23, 7.96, 9.05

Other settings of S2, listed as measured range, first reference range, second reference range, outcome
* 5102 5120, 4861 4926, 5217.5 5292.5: -0.21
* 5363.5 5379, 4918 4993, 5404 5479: 0.48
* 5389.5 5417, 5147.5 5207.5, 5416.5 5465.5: 0.11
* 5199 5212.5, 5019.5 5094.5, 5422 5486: 0.45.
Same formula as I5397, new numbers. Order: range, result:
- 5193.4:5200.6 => 6.38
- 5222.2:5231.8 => 6.02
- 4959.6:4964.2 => 7.16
